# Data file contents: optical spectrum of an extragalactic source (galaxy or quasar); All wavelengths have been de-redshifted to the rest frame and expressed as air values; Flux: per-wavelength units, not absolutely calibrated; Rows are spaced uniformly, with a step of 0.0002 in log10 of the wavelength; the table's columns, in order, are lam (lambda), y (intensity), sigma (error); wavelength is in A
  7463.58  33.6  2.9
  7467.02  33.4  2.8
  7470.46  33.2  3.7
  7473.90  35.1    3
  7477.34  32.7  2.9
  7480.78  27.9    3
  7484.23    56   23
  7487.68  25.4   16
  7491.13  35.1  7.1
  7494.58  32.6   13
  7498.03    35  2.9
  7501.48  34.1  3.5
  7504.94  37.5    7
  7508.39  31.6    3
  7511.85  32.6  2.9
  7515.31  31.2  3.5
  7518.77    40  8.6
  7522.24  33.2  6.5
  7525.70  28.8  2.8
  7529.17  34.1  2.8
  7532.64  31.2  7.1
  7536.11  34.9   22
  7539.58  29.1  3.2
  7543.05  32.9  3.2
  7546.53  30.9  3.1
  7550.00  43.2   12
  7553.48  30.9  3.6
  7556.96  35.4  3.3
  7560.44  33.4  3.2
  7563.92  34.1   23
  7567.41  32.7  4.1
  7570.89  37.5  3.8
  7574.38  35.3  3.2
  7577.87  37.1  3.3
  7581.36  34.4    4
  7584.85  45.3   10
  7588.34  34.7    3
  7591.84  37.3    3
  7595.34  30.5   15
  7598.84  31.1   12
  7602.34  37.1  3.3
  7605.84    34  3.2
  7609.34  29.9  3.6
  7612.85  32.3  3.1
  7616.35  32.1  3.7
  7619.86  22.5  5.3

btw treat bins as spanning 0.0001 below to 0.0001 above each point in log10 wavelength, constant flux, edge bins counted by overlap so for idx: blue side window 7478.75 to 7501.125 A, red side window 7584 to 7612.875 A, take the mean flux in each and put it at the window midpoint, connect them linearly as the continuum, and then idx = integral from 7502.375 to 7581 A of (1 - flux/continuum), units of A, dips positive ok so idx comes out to 1.98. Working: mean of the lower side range 35.2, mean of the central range 34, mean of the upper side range 34.5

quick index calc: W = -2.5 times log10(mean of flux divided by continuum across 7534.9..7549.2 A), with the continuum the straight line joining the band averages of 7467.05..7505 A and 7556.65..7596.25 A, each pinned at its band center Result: 0.09 mag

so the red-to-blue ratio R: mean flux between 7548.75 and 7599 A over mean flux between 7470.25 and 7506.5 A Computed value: 1.02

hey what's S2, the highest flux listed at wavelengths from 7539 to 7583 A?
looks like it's 43.2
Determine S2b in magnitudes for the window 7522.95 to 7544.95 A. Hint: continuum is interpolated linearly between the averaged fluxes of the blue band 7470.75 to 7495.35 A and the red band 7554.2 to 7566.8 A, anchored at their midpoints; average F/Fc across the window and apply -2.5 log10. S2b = 0.077 mag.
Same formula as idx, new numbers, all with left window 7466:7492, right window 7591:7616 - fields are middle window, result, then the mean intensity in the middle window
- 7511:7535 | 0.79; 33.1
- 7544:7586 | -2.65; 35.7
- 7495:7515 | 0.37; 33.9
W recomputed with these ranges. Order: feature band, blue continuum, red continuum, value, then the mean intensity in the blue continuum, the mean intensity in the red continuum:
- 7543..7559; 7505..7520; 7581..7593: 0.04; 34.1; 38.4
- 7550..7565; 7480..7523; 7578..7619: 0.00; 35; 34.3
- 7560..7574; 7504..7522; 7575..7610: 0.01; 34.3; 35.3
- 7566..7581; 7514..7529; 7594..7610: -0.08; 33.4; 32.8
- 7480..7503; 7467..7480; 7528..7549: -0.08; 33.2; 32.5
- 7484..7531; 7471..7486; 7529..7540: 0.02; 37.5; 32.5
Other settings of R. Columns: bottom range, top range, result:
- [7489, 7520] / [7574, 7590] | 1.10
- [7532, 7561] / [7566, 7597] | 1.07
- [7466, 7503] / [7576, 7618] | 1.00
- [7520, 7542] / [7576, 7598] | 1.13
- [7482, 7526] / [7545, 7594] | 1.03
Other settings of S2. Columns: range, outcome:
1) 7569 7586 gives 45.3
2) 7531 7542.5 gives 34.9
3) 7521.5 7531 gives 34.1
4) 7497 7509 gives 37.5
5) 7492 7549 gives 40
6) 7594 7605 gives 37.1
